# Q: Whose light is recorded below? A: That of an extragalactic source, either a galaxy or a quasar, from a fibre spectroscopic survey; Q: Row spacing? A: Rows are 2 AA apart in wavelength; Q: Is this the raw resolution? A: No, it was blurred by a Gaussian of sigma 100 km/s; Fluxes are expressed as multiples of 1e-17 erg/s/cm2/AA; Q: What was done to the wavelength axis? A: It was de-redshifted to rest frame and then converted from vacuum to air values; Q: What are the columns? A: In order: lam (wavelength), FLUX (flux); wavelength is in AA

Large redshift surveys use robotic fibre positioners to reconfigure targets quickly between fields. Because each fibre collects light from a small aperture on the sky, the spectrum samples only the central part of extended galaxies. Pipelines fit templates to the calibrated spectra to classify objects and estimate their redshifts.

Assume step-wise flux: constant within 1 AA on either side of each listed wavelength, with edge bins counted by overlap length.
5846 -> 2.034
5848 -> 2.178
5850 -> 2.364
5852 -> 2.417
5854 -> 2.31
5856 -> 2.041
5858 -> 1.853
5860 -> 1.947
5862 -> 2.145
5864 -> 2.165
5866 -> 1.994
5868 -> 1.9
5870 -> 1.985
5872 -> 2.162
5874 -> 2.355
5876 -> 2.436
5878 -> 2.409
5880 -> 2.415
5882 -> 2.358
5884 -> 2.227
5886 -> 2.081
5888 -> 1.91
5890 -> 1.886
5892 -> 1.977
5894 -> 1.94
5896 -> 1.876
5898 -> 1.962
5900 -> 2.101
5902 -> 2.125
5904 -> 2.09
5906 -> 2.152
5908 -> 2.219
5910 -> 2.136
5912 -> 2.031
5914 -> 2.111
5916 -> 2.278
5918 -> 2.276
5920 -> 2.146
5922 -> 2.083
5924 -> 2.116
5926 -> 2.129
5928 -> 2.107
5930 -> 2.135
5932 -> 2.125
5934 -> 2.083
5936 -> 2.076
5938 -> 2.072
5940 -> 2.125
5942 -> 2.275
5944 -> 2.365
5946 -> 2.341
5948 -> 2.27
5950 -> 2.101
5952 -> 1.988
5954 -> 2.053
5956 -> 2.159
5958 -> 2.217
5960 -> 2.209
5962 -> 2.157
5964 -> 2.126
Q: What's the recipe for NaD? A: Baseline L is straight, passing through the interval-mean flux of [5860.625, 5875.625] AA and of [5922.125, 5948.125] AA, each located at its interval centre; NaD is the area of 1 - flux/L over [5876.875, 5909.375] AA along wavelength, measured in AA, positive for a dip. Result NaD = 0.3 AA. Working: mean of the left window 2.11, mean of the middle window 2.11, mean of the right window 2.16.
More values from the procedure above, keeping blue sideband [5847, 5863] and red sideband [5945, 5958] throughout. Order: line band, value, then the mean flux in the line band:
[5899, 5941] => 0.5 AA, 2.13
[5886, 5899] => 1.3 AA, 1.94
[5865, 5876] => 0.2 AA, 2.11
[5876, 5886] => -0.8 AA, 2.33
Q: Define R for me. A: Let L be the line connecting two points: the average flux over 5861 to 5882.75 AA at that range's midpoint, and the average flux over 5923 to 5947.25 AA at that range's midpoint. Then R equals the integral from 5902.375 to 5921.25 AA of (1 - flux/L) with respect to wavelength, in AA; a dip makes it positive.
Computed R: 0.20 AA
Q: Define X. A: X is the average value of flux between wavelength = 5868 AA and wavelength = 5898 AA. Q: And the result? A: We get 2.13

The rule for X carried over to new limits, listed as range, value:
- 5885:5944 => 2.1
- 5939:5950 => 2.26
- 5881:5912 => 2.07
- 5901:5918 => 2.15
